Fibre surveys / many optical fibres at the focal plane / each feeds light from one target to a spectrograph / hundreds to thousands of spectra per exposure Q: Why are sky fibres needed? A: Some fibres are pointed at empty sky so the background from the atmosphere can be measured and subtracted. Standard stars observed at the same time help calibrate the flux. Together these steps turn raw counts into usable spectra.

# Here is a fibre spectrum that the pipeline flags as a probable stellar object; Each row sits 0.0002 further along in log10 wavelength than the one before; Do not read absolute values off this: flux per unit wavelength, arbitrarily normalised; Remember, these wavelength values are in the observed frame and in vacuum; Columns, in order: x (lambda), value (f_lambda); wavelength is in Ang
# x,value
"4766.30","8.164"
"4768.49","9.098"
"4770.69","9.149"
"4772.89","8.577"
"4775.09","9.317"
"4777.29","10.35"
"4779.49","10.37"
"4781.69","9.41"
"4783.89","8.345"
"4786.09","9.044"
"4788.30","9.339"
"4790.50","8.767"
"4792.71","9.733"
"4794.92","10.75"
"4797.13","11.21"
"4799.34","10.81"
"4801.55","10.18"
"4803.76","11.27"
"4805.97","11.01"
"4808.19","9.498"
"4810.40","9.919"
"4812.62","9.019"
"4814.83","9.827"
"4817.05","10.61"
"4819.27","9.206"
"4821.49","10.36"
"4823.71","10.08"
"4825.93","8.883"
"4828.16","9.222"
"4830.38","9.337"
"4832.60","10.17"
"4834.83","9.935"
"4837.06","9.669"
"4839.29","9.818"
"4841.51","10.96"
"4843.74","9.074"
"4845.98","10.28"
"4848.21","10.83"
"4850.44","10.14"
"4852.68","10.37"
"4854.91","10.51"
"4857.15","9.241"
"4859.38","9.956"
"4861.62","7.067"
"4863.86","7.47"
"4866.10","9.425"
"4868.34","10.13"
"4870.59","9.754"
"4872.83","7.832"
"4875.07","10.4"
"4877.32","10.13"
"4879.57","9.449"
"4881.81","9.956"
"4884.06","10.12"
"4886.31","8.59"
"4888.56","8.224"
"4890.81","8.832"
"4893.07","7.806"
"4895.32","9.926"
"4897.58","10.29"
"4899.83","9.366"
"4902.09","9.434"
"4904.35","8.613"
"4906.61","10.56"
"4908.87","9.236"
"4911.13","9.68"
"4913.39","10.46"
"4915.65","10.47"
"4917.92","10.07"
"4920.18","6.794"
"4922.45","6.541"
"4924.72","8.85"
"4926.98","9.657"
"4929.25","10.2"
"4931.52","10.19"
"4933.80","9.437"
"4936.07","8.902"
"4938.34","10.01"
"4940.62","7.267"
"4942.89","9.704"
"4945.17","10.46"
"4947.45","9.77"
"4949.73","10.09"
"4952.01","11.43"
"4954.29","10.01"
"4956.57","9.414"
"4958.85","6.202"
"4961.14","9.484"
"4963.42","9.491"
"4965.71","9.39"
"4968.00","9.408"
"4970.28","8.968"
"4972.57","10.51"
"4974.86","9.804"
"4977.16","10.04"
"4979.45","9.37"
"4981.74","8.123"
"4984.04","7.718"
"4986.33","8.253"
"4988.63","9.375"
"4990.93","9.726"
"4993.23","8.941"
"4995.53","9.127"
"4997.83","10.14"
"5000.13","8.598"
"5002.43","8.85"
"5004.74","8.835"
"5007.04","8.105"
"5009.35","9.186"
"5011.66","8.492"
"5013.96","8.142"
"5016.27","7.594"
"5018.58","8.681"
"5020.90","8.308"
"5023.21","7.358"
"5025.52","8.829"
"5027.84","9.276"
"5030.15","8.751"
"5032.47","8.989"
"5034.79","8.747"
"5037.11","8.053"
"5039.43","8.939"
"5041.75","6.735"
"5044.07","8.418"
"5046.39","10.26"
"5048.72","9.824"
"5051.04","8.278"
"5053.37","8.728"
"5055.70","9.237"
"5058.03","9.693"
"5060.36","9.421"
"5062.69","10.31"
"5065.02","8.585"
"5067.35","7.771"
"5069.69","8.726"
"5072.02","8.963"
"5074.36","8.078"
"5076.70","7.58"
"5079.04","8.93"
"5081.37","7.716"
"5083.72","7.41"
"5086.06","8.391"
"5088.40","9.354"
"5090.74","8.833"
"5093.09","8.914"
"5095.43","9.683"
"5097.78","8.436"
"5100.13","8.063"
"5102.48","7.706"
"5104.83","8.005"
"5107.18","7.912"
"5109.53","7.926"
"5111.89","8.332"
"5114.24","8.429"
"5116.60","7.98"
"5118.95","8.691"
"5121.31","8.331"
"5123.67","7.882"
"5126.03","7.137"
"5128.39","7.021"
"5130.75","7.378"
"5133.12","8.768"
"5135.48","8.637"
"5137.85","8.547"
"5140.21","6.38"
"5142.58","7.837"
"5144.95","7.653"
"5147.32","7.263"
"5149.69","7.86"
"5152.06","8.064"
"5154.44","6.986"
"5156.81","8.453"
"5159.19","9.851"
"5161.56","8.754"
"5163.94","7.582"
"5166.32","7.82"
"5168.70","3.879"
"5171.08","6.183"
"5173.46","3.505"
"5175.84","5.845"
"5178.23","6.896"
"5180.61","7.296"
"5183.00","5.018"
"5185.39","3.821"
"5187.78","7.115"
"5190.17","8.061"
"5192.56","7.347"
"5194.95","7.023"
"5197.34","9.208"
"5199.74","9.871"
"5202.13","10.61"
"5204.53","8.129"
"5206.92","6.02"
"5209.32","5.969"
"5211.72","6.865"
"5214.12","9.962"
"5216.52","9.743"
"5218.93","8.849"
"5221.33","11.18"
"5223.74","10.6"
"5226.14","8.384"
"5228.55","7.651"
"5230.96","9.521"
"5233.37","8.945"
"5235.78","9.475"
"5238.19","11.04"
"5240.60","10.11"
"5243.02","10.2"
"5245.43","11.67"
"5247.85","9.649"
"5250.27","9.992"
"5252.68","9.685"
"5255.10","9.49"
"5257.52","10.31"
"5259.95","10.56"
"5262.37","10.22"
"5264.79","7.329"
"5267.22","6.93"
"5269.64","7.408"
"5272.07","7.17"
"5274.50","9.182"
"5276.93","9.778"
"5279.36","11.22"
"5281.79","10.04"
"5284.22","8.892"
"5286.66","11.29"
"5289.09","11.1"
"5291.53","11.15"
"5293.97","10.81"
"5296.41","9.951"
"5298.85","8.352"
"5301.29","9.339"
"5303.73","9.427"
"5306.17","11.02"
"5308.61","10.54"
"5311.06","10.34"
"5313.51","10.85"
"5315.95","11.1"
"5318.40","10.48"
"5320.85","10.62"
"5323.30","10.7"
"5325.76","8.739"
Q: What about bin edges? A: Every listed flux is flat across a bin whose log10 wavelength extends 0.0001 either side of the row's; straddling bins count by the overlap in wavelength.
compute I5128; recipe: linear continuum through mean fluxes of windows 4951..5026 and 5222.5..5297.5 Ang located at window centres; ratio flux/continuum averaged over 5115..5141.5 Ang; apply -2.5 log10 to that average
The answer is 0.18 mag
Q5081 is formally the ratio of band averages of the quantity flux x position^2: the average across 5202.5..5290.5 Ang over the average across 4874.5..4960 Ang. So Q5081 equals 1.13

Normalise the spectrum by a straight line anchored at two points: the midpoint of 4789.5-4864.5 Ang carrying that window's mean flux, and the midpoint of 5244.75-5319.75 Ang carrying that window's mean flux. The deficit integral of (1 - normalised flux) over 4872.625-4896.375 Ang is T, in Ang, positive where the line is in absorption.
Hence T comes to 1.5 Ang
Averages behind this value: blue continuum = 9.87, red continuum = 9.84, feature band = 9.26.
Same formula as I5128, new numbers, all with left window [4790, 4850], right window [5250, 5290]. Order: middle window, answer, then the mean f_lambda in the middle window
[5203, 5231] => 0.11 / 8.56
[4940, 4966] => 0.05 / 9.44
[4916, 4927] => 0.18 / 8.4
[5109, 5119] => 0.17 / 8.25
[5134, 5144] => 0.22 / 7.88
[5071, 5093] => 0.16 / 8.38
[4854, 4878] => 0.08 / 9.24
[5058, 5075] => 0.09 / 8.92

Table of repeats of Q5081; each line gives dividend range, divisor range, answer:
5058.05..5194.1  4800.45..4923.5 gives 0.90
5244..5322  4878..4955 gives 1.21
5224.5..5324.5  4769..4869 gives 1.21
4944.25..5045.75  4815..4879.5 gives 0.98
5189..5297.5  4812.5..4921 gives 1.13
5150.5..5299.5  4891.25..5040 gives 1.05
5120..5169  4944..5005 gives 0.89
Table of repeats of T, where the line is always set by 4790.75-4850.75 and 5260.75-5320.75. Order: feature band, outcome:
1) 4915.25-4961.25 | 3.3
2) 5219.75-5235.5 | 0.7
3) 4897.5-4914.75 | 0.5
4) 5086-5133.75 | 7.9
